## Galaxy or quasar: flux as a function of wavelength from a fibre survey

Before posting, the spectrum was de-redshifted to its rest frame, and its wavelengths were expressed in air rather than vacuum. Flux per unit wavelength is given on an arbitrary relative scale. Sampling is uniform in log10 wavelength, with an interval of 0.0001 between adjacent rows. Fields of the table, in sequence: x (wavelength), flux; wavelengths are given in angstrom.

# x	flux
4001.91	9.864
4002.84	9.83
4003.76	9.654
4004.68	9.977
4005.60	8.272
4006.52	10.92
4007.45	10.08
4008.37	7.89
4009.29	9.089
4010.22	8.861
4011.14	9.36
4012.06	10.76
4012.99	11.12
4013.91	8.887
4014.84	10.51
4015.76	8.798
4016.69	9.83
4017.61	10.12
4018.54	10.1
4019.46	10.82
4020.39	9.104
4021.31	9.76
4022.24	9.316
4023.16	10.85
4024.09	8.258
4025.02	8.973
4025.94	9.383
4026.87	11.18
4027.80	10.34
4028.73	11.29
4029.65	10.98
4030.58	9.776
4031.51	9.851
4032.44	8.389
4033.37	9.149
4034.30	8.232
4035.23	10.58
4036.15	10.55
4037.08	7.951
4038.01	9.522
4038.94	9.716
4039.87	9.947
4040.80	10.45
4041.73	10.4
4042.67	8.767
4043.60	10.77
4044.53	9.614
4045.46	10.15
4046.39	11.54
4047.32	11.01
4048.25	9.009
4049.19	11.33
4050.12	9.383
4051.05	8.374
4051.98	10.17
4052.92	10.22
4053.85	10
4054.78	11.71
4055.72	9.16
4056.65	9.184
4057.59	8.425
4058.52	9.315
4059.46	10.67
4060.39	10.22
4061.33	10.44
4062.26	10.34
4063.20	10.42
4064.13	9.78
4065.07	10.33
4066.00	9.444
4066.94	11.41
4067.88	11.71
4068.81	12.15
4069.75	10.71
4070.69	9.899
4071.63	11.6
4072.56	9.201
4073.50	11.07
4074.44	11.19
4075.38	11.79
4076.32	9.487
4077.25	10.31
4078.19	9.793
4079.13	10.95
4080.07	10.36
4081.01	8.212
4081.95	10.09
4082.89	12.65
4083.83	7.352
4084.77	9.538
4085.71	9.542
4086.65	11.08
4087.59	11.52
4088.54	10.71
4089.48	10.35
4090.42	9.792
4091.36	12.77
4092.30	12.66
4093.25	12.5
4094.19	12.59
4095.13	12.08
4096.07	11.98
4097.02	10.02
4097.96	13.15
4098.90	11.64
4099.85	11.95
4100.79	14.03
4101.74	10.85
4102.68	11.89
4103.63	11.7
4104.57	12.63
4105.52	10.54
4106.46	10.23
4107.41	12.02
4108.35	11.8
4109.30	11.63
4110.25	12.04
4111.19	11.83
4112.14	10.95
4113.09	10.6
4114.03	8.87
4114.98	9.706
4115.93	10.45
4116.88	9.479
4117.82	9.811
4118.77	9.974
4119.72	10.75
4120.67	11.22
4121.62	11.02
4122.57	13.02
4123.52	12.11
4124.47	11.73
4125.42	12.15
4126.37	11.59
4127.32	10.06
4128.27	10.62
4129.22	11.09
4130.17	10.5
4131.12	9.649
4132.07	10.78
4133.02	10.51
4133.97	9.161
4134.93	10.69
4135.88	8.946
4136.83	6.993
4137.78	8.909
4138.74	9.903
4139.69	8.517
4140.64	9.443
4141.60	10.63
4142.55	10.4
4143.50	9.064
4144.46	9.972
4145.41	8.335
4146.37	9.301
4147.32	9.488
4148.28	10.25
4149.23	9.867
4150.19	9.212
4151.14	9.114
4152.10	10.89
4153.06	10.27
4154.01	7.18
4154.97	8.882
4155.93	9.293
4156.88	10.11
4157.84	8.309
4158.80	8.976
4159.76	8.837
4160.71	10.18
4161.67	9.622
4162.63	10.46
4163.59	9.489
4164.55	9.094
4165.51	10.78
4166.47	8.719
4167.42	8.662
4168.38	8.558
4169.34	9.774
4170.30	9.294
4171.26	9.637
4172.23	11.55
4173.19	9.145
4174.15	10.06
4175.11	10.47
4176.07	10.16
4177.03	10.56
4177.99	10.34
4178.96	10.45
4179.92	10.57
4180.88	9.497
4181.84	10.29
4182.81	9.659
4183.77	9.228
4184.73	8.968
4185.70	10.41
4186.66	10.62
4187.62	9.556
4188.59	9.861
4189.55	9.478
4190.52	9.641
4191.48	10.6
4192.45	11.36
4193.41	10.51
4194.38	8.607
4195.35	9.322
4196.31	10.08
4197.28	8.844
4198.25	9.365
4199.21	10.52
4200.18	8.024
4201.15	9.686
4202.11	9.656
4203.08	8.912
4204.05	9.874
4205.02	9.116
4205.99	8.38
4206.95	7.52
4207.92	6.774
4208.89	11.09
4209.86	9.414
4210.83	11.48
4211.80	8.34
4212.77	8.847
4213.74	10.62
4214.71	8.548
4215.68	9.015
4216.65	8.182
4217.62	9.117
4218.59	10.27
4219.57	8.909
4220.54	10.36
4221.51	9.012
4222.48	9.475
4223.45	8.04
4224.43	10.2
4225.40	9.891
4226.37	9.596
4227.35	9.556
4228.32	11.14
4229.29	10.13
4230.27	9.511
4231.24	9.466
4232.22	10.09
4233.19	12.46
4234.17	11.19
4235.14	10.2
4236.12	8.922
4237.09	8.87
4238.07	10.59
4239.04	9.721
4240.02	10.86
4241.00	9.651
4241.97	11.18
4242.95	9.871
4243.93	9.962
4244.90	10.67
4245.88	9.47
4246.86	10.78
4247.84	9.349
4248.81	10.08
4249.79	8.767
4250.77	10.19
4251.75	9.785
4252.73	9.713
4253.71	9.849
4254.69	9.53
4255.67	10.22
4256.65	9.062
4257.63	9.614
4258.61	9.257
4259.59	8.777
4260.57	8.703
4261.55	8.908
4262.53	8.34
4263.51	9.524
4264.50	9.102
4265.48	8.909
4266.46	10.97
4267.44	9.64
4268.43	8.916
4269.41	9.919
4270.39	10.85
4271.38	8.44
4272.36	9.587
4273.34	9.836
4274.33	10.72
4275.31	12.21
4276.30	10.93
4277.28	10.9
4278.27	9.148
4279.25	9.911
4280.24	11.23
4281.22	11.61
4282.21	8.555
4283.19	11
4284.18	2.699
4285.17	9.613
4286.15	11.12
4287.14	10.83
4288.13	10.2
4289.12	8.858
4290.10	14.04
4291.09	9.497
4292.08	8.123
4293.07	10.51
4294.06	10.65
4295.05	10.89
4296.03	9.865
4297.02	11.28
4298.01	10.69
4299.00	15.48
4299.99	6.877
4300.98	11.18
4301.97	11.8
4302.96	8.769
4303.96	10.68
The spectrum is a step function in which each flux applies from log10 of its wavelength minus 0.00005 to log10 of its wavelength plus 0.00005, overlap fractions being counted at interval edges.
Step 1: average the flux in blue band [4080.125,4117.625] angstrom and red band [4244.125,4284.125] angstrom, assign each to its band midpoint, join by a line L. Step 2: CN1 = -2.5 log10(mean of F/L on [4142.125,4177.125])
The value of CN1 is 0.113 mag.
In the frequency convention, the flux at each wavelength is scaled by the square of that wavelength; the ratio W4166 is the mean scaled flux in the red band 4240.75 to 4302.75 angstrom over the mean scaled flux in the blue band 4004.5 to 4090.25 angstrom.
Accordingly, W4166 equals 1.1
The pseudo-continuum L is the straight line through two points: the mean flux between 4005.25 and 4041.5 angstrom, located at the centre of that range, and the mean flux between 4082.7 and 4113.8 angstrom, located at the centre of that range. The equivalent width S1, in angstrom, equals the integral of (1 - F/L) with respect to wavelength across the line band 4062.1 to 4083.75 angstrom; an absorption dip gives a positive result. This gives 0.6 angstrom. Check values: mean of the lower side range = 9.73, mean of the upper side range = 11.4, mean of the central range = 10.5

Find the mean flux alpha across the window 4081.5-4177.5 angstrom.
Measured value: 10.4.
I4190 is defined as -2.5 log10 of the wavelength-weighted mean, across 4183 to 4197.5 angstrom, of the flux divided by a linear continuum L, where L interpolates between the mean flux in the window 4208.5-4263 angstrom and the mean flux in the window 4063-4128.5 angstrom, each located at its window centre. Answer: 0.03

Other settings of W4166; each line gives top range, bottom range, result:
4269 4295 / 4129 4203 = 1.10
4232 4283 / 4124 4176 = 1.07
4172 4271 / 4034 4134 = 0.97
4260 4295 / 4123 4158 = 1.07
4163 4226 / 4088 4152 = 0.93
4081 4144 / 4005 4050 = 1.15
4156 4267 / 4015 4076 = 1.04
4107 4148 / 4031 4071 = 1.07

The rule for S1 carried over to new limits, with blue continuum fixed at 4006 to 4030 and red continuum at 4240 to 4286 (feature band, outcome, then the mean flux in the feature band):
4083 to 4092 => -0.6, 10.4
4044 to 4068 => -0.7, 10.1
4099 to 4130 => -4.4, 11.2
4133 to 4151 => 0.7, 9.42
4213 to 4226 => 0.5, 9.35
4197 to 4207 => 0.6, 9.16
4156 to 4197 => -0.1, 9.79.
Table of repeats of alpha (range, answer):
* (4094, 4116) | 11.5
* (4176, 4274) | 9.67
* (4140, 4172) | 9.47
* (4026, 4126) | 10.6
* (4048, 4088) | 10.2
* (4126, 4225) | 9.6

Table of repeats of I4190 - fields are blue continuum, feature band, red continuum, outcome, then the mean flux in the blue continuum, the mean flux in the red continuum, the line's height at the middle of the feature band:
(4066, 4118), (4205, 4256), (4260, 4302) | 0.06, 11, 10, 10.3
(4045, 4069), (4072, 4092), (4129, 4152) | -0.04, 10.2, 9.62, 10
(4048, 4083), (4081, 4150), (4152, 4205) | -0.07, 10.3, 9.68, 10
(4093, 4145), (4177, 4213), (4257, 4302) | 0.09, 10.8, 9.97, 10.4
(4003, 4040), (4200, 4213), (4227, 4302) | 0.09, 9.7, 10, 9.93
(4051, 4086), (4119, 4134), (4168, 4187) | -0.10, 10.2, 9.96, 10.1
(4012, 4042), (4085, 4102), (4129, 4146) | -0.19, 9.83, 9.61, 9.7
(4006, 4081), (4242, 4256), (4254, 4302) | 0.01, 10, 9.95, 9.96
